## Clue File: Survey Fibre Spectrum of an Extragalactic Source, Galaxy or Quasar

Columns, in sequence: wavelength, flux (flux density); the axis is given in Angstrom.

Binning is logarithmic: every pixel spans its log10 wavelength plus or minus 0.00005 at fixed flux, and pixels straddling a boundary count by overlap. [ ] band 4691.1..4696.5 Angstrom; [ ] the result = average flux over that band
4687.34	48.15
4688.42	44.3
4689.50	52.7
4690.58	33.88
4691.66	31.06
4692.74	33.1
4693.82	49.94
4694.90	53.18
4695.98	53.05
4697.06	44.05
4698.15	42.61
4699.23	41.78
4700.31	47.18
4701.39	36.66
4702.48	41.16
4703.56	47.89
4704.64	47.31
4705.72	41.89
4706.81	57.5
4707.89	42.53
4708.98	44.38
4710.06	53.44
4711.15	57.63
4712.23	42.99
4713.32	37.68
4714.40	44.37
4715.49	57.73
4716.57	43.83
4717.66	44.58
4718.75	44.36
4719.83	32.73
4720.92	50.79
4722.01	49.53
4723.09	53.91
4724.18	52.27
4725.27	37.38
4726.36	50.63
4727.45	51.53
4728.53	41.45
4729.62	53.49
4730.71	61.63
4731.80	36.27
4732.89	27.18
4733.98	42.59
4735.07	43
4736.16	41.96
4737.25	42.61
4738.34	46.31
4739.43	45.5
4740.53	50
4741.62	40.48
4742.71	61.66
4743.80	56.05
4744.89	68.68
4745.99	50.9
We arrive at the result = 44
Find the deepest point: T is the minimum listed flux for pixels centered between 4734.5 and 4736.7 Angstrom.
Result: 41.96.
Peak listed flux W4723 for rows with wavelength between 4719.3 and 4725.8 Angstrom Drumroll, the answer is 53.91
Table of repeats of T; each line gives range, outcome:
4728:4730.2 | 41.45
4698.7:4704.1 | 36.66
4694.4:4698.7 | 42.61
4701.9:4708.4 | 41.16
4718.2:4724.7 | 32.73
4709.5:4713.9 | 37.68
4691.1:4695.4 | 31.06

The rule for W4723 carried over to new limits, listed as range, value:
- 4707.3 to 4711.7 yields 57.63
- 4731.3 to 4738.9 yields 46.31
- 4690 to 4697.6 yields 53.18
